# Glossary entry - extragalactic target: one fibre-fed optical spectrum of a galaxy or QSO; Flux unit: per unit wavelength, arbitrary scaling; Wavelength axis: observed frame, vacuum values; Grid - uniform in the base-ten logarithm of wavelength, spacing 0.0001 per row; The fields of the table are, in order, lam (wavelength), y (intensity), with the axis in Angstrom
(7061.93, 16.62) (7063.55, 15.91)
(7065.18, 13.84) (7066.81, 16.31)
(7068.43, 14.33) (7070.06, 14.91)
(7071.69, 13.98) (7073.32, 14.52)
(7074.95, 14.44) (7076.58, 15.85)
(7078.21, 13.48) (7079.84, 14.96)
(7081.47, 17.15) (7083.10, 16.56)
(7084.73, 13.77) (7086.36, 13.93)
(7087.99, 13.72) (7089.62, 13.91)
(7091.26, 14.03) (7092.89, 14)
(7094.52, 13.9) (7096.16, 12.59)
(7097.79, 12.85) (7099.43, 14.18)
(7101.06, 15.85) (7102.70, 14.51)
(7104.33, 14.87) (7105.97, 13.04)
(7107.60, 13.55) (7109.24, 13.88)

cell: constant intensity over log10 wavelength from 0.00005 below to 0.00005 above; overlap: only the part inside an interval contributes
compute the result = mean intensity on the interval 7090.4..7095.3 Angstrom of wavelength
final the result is 14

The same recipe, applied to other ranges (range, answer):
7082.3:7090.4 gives 14.4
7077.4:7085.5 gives 15.2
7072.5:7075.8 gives 14.5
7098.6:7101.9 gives 15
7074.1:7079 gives 14.6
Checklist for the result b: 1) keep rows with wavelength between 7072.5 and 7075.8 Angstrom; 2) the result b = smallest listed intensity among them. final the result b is 14.44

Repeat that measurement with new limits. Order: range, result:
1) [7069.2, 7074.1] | 13.98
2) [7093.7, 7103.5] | 12.59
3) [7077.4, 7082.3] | 13.48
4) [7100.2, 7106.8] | 13.04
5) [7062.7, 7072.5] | 13.84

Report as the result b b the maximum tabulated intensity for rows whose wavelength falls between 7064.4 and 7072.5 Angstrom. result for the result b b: 16.31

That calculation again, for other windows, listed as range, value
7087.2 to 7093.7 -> 14.03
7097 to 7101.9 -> 15.85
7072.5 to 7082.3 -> 17.15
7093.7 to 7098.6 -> 13.9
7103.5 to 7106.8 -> 14.87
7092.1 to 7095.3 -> 14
